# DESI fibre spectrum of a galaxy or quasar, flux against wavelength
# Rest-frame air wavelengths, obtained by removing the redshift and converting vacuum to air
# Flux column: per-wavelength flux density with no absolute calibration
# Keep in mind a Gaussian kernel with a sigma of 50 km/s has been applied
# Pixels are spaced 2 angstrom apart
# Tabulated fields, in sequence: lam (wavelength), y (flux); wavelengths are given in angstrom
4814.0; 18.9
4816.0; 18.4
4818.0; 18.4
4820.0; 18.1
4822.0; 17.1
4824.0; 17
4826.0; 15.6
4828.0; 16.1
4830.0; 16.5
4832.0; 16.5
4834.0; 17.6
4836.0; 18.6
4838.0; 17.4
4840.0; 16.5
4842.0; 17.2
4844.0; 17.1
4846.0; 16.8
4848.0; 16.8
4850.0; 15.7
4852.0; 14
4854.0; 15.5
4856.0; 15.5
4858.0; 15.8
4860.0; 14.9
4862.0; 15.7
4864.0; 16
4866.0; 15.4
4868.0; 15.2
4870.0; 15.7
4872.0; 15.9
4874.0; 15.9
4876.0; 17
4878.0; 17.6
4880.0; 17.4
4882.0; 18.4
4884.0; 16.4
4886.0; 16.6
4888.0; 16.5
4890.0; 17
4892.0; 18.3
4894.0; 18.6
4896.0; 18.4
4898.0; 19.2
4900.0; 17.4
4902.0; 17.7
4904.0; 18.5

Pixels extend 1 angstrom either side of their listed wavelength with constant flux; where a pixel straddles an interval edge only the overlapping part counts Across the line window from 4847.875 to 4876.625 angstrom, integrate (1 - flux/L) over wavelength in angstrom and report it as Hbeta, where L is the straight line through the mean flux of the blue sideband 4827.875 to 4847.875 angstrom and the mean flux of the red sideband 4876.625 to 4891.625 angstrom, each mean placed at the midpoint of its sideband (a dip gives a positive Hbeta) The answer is 2.5 angstrom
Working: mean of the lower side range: 17.1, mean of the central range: 15.6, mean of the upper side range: 17.2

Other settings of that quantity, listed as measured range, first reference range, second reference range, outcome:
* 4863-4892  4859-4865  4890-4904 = 0.3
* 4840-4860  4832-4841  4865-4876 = 0.9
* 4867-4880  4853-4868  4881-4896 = 0.1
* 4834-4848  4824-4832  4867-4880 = -0.9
